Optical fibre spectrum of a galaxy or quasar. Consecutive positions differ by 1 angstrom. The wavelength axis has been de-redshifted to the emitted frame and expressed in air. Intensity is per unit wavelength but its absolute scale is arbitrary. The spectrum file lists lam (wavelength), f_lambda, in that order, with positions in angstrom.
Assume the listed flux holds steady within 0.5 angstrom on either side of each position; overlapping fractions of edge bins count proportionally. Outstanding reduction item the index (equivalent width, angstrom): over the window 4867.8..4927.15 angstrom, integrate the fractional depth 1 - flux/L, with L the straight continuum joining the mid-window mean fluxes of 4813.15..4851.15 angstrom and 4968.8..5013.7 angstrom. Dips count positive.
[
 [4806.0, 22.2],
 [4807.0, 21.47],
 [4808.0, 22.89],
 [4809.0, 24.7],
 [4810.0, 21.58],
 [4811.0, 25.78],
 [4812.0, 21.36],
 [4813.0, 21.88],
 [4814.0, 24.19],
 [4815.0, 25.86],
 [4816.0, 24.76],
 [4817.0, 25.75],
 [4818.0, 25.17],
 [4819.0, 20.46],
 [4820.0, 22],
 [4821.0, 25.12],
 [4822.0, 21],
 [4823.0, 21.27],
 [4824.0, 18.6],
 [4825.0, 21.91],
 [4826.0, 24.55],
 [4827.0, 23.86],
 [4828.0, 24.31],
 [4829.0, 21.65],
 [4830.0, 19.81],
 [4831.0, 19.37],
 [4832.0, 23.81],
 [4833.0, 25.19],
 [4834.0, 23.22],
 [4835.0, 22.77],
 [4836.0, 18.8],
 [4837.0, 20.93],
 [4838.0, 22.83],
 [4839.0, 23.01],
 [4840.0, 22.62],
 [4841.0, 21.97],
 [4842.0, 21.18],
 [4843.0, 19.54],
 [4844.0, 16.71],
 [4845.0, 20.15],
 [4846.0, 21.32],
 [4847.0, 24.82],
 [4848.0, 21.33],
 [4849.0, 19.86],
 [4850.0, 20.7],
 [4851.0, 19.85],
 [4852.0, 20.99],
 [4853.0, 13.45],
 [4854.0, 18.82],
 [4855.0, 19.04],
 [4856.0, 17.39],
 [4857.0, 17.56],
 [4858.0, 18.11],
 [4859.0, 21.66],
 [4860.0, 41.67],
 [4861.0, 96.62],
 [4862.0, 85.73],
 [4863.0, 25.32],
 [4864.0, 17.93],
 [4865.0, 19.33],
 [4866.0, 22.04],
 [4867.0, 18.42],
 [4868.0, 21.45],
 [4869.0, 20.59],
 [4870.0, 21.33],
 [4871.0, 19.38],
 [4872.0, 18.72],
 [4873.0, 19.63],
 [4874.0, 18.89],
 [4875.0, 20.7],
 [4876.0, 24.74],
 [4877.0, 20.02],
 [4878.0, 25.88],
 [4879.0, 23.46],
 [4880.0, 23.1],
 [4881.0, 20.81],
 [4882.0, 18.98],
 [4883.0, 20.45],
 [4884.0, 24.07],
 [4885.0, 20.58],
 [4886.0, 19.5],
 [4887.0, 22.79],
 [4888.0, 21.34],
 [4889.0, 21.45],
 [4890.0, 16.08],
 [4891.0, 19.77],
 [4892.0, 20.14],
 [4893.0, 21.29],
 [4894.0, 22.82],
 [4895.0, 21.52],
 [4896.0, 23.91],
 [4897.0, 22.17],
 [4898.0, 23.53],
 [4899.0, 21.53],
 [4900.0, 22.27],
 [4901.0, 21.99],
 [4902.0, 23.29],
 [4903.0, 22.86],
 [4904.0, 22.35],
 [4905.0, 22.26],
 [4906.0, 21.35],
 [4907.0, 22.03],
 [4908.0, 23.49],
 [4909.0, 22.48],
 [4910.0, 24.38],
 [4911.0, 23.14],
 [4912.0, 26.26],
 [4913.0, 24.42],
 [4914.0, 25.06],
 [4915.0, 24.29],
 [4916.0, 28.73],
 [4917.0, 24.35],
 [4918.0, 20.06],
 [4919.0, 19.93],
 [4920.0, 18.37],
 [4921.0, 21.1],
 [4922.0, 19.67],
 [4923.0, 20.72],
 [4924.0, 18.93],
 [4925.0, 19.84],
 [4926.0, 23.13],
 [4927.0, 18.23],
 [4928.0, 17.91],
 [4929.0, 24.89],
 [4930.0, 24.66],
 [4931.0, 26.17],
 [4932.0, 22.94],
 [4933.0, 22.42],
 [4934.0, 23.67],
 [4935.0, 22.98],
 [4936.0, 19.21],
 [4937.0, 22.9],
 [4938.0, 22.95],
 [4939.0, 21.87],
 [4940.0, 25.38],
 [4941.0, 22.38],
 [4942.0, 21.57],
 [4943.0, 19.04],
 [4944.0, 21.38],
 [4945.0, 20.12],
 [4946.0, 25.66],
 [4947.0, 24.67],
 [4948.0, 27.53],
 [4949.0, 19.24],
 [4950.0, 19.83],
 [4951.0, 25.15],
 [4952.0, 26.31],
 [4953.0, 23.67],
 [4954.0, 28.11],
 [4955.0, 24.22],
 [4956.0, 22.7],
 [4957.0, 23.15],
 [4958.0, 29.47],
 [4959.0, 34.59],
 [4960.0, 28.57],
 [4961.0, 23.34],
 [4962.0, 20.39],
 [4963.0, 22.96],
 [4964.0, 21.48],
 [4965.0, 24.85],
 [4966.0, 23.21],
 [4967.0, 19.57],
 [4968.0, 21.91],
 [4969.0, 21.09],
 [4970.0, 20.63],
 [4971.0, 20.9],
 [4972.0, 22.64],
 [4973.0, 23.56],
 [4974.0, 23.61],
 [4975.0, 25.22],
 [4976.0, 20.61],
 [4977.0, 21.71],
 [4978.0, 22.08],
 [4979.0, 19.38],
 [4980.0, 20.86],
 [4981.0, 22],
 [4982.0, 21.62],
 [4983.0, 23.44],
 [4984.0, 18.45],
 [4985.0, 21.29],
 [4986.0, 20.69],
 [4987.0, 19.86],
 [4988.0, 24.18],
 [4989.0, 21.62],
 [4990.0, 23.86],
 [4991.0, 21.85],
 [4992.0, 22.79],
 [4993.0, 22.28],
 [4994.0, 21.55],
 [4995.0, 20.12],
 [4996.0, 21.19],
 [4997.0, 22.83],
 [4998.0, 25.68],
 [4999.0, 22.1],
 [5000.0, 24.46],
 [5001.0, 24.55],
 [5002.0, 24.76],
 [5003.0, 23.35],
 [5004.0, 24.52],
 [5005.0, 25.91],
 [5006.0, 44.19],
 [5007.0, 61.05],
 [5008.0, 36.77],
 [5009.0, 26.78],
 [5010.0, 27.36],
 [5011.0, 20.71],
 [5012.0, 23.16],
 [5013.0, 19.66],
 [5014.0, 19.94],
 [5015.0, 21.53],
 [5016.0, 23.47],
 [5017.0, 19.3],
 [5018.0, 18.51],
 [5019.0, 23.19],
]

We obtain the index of 3.1 angstrom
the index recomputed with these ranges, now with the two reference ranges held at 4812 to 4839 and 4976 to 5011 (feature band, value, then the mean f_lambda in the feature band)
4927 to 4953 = 1.41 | 22.8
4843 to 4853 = 1.18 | 20.2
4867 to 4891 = 2.42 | 21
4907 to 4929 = 1.49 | 22.2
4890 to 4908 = 1.24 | 21.9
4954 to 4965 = -0.41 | 25.2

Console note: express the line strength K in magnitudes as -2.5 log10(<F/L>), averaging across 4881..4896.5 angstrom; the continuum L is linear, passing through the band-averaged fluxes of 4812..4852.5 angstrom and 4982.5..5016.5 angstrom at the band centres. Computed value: 0.101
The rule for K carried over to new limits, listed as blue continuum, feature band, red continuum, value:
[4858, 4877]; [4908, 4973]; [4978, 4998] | 0.07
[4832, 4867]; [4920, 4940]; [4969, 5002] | 0.08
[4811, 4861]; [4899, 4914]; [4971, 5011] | 0.02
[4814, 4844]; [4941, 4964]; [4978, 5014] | 0.00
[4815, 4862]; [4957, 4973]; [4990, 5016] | 0.08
